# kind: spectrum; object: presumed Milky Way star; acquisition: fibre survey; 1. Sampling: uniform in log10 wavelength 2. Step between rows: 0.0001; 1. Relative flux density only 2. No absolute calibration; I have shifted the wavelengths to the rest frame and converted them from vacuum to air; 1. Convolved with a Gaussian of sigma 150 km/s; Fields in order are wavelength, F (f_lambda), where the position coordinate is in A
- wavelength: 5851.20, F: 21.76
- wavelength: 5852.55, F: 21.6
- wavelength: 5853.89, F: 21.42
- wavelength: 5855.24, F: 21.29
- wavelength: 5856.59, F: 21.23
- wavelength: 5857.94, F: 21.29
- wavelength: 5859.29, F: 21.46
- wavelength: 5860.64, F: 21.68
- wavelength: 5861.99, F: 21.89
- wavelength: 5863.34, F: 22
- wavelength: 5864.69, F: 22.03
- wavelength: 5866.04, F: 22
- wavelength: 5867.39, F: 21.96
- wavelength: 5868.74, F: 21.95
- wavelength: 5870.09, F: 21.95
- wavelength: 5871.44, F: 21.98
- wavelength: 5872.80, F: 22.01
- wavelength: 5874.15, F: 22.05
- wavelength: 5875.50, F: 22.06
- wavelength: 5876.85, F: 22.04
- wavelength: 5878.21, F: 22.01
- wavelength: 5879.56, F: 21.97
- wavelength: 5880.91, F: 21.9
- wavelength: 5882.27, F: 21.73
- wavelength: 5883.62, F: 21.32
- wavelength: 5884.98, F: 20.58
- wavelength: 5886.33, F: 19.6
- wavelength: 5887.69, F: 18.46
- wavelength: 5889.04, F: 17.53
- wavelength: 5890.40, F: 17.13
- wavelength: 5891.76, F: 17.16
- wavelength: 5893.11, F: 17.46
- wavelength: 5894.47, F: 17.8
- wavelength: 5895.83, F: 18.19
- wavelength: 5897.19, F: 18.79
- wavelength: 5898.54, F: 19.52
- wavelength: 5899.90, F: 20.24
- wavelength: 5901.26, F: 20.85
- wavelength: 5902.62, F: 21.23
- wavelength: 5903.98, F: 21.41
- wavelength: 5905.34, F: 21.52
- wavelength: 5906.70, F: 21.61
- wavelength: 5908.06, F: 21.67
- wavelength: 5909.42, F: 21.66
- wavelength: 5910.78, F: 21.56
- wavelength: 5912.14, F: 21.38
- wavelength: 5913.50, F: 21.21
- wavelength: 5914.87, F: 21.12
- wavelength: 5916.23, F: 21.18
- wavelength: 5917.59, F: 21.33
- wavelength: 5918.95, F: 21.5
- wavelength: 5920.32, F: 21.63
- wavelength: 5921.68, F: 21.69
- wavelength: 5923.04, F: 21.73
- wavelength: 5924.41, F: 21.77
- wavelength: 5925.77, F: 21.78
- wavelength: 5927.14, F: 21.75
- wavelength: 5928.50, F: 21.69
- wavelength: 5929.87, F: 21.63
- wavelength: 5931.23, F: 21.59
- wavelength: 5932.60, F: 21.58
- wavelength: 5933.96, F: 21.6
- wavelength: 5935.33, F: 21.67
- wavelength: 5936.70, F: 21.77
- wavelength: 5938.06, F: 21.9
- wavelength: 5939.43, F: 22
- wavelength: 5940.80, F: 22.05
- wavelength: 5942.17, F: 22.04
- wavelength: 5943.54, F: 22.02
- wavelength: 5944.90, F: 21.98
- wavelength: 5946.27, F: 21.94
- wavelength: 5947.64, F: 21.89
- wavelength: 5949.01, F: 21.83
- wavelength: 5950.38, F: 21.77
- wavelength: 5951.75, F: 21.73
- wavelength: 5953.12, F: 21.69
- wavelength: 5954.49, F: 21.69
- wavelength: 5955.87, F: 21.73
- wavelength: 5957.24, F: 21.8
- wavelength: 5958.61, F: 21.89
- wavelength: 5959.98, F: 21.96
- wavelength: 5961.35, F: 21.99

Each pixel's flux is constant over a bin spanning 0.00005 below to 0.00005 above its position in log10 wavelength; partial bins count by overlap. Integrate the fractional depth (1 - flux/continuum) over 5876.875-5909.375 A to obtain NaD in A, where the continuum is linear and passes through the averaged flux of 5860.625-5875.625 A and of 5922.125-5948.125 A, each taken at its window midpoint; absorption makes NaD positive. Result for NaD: 2.8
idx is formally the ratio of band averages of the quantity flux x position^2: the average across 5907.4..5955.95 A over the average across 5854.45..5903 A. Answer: 1.1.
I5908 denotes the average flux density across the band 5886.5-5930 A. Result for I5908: 20.4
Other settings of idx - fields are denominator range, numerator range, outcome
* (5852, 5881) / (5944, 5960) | 1.03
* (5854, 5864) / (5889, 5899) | 0.84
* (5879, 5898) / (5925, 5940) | 1.15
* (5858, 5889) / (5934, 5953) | 1.04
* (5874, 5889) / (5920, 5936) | 1.05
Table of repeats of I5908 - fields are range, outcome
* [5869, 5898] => 20.2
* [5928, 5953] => 21.8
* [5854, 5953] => 21.2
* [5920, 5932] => 21.7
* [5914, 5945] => 21.7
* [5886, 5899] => 18.1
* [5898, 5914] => 21.2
